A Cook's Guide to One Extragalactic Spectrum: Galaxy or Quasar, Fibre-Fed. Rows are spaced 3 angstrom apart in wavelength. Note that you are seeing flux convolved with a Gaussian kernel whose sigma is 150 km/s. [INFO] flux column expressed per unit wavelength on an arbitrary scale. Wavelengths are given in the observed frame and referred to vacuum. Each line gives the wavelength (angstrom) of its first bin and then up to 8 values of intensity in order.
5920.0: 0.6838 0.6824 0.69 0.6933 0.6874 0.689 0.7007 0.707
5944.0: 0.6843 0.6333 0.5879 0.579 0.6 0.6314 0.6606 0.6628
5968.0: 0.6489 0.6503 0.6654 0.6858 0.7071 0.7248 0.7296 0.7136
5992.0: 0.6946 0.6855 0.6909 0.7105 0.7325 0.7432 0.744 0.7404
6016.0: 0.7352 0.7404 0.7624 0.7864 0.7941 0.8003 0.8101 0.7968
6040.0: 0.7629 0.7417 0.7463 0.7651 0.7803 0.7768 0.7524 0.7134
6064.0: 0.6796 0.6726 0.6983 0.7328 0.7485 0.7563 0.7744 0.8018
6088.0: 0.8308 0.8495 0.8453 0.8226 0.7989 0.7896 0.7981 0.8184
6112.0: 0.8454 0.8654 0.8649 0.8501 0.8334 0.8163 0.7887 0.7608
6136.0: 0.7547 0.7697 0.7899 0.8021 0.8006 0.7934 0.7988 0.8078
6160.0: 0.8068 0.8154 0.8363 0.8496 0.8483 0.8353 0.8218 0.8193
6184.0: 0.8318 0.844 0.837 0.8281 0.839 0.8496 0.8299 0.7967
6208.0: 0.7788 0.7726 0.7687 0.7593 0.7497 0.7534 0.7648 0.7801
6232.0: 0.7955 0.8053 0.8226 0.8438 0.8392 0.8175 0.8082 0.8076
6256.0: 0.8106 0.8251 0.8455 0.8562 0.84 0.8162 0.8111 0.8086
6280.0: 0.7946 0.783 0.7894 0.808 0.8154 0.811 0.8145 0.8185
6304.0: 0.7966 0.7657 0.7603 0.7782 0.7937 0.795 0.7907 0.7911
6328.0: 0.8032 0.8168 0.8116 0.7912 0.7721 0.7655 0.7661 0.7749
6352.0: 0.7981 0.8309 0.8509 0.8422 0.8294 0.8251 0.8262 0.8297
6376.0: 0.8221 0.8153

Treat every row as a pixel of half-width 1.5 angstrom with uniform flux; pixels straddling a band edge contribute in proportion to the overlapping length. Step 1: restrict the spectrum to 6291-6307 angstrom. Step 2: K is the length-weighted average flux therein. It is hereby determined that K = 0.807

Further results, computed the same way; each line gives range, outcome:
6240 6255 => 0.822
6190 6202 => 0.838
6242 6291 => 0.817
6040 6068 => 0.739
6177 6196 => 0.831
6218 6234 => 0.77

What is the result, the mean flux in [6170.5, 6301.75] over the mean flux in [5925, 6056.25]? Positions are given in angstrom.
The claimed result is 1.14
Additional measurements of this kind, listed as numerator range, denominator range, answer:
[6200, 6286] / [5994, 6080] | 1.08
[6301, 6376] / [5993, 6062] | 1.06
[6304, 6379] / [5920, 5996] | 1.19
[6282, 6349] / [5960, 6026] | 1.12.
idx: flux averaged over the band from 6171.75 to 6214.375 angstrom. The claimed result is 0.821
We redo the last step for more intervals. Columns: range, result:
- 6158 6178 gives 0.831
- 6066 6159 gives 0.797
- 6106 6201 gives 0.82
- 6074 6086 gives 0.767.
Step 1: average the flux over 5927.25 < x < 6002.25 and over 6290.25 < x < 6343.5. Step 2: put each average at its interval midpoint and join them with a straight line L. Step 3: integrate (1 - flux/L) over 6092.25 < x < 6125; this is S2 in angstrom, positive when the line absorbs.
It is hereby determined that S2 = -4.9 angstrom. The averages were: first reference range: 0.673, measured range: 0.83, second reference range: 0.795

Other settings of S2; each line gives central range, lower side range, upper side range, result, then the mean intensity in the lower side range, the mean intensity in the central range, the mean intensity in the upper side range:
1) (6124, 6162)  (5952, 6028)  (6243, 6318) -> -1.80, 0.7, 0.793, 0.808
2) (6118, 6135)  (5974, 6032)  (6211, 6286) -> -1.02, 0.73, 0.813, 0.804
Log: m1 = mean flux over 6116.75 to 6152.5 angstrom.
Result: 0.802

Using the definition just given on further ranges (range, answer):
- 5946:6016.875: 0.681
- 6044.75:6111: 0.771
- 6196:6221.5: 0.791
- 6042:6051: 0.753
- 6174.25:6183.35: 0.825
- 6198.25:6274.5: 0.805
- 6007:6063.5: 0.762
